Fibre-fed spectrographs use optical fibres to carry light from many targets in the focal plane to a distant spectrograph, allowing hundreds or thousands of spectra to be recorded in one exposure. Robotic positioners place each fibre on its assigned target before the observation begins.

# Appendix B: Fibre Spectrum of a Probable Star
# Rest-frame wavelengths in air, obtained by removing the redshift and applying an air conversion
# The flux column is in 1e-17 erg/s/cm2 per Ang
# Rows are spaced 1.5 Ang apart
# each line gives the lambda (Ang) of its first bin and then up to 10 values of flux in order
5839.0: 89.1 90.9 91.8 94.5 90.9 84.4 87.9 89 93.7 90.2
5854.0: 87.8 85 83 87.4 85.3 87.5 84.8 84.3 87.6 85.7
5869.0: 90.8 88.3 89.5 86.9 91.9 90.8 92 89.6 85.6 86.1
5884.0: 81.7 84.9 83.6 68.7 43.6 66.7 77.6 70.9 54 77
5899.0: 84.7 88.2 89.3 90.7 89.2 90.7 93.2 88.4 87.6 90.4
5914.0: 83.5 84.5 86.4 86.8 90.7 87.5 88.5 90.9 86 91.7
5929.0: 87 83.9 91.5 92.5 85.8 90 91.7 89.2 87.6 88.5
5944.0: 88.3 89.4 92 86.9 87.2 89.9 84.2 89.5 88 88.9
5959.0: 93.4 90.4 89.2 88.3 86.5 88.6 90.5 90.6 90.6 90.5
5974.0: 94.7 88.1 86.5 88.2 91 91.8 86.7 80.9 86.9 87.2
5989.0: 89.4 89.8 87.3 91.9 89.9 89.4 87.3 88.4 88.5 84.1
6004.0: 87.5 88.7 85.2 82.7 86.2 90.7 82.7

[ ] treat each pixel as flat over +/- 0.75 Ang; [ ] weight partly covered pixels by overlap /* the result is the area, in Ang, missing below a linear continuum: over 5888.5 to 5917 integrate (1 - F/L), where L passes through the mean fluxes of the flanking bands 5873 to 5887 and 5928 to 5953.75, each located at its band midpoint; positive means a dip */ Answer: 2.4 Ang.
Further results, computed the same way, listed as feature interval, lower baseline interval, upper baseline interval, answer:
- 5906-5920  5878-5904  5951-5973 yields -1.12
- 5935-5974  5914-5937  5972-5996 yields -0.36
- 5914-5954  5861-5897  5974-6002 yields -1.62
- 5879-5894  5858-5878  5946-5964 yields 1.98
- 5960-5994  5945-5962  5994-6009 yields -0.27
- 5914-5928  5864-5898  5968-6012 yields -0.71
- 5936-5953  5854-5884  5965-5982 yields 0.05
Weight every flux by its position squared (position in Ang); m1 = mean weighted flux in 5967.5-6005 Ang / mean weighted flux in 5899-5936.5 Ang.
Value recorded 1.0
